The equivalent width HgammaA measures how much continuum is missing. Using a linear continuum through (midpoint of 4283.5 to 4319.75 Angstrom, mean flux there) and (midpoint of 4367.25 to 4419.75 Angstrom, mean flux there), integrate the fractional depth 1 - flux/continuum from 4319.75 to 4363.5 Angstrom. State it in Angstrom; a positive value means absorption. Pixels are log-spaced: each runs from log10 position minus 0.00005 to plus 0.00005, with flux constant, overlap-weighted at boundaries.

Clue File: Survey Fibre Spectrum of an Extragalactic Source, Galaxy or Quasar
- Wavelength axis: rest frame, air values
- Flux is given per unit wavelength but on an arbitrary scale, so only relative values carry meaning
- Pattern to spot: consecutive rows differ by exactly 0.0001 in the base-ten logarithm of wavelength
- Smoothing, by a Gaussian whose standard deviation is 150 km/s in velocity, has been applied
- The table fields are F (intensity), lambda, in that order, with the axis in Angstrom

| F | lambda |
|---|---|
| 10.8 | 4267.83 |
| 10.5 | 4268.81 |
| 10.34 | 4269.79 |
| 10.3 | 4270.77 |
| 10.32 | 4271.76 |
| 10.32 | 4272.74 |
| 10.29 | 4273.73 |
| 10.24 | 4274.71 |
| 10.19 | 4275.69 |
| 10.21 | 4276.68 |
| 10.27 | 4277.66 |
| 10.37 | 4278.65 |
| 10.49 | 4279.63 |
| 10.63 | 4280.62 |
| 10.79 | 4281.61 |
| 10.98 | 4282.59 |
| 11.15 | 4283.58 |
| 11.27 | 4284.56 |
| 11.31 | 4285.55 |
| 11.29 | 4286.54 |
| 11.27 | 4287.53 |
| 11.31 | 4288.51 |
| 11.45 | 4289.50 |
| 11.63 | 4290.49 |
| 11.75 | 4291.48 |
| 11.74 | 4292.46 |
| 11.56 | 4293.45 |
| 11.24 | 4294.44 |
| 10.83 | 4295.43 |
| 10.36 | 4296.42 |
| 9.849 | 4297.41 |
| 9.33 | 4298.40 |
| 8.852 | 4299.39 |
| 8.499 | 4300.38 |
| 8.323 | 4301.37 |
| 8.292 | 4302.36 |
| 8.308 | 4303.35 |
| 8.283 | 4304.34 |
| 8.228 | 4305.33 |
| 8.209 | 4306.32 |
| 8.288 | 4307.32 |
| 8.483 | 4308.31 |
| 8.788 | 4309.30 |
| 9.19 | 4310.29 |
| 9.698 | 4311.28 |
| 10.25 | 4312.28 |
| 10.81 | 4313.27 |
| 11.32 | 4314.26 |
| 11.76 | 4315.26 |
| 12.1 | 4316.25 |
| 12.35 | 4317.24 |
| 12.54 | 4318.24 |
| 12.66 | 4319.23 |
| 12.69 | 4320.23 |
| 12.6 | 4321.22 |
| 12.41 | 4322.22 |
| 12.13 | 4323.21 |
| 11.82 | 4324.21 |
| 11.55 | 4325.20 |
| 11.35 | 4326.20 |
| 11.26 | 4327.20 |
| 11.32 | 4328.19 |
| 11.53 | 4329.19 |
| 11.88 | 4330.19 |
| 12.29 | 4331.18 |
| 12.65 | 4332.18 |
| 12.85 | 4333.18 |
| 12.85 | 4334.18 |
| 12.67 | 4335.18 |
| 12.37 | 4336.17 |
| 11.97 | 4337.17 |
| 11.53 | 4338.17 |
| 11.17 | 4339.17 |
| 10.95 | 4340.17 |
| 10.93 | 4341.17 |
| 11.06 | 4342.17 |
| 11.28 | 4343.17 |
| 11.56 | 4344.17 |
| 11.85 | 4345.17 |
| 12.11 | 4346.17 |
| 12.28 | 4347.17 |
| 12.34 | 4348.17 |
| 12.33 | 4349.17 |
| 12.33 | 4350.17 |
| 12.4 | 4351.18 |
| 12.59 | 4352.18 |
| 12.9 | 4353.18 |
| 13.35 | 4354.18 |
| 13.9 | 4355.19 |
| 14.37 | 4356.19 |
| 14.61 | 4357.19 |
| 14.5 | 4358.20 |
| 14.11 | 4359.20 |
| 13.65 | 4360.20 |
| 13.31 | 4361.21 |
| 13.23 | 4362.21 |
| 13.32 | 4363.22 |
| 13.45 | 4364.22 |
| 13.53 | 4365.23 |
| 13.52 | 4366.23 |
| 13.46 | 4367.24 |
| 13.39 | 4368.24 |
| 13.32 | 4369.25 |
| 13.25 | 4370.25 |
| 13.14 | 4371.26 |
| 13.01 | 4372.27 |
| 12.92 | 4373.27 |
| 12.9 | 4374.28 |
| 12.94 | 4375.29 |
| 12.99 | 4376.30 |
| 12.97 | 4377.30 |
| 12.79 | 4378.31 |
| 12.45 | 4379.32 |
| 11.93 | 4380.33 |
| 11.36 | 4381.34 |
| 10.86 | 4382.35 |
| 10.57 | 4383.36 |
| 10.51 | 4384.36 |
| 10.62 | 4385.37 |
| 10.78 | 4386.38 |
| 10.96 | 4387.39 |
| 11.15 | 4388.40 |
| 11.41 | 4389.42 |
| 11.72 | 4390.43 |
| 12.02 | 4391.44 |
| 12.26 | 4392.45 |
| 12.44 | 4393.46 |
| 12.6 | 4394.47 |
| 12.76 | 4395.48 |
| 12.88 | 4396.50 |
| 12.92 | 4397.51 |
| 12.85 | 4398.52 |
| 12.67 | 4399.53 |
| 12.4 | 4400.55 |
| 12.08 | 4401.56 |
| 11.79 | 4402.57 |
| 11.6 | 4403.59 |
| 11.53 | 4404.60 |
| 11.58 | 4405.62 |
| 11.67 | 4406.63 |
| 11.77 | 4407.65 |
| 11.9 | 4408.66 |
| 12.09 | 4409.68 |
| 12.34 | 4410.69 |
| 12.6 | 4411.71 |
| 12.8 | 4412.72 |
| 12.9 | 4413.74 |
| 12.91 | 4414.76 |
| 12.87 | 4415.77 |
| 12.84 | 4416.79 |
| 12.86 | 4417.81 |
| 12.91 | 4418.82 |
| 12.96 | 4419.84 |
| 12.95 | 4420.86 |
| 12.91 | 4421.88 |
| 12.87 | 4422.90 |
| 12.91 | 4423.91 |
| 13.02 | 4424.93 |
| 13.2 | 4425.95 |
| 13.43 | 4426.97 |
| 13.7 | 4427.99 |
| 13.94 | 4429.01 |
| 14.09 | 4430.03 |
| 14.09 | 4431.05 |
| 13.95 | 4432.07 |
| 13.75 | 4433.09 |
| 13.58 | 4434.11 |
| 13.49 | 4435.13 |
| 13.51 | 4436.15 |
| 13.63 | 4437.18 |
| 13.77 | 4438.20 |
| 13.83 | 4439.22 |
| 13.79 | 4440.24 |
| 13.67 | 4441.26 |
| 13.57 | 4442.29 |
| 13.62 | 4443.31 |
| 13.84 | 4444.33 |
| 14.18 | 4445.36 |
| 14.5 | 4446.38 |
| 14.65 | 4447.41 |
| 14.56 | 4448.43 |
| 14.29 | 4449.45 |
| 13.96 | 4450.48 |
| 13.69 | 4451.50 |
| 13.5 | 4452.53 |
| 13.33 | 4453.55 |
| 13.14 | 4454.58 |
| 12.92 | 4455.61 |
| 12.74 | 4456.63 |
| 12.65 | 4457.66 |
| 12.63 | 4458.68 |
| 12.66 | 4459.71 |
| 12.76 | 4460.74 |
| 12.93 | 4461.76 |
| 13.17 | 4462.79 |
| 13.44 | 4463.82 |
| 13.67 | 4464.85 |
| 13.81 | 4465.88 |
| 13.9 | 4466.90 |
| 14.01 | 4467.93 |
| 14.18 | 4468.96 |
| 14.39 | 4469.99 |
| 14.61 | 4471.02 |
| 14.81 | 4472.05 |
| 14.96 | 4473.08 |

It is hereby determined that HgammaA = -4.8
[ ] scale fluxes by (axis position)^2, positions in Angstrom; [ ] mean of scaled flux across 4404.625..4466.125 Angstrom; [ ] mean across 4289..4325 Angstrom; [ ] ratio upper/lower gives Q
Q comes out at 1.34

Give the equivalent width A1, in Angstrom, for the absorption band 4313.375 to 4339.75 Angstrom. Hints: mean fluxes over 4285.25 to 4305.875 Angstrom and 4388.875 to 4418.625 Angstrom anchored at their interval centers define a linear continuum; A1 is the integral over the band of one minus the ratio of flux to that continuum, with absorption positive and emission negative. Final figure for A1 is -3.1 Angstrom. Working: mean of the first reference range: 10.2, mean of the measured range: 12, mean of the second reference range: 12.3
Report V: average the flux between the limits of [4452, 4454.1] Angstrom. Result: 13.4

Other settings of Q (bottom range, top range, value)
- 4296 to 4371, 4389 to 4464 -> 1.16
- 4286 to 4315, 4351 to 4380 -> 1.38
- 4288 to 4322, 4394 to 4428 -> 1.27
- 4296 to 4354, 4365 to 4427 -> 1.15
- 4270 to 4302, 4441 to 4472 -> 1.40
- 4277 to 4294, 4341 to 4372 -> 1.20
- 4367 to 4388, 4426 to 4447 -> 1.16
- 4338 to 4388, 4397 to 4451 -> 1.08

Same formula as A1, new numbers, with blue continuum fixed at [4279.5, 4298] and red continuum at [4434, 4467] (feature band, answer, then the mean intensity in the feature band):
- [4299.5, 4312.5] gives 3.1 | 8.65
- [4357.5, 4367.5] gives -1.2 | 13.6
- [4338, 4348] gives 0.4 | 11.5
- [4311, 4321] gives -0.1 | 11.7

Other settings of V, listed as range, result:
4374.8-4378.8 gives 12.9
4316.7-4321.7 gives 12.6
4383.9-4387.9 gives 10.7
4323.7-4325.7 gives 11.7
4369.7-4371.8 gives 13.2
